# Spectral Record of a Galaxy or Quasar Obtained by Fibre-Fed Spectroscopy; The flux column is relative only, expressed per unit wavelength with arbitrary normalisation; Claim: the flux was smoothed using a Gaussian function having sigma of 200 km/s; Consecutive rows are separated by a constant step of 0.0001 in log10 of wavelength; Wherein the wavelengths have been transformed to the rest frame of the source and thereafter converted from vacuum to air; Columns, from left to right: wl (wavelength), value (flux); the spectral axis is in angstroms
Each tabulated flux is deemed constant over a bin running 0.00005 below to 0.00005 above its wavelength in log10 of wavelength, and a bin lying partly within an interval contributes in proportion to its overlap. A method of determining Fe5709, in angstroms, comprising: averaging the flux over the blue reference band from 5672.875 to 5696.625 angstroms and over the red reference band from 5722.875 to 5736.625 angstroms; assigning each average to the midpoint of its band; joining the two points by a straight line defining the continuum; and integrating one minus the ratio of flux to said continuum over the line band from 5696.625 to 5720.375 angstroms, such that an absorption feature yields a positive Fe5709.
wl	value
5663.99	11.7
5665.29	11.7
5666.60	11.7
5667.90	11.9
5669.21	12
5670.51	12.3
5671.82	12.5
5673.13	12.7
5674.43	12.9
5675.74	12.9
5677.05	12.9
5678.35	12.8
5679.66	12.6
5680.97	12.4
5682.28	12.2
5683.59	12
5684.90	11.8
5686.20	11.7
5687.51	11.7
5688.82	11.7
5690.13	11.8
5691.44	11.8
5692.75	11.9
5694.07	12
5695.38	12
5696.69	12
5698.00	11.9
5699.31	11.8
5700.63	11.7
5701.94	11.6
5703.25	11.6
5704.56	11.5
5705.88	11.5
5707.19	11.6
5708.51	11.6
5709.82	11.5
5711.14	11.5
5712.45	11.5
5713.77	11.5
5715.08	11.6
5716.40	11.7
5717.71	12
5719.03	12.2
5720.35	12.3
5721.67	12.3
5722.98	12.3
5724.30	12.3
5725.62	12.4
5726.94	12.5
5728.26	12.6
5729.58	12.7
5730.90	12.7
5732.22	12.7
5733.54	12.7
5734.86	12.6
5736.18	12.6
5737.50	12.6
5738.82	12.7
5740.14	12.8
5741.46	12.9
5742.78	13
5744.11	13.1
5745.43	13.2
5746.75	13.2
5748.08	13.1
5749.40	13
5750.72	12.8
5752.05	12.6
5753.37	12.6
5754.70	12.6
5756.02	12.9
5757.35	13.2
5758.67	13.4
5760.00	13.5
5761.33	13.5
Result 1.3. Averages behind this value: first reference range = 12.2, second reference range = 12.6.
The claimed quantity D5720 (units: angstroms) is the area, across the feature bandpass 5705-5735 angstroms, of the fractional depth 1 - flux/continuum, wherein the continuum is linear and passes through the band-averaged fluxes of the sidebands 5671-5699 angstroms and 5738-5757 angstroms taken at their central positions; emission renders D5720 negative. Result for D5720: 1.20 angstroms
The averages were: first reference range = 12.2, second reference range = 12.9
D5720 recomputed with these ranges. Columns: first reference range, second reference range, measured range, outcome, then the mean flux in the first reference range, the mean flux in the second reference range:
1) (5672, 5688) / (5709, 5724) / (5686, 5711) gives 0.8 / 12.4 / 11.9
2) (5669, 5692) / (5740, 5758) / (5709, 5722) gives 0.8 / 12.3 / 12.9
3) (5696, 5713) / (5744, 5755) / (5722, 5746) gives -0.4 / 11.6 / 12.9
